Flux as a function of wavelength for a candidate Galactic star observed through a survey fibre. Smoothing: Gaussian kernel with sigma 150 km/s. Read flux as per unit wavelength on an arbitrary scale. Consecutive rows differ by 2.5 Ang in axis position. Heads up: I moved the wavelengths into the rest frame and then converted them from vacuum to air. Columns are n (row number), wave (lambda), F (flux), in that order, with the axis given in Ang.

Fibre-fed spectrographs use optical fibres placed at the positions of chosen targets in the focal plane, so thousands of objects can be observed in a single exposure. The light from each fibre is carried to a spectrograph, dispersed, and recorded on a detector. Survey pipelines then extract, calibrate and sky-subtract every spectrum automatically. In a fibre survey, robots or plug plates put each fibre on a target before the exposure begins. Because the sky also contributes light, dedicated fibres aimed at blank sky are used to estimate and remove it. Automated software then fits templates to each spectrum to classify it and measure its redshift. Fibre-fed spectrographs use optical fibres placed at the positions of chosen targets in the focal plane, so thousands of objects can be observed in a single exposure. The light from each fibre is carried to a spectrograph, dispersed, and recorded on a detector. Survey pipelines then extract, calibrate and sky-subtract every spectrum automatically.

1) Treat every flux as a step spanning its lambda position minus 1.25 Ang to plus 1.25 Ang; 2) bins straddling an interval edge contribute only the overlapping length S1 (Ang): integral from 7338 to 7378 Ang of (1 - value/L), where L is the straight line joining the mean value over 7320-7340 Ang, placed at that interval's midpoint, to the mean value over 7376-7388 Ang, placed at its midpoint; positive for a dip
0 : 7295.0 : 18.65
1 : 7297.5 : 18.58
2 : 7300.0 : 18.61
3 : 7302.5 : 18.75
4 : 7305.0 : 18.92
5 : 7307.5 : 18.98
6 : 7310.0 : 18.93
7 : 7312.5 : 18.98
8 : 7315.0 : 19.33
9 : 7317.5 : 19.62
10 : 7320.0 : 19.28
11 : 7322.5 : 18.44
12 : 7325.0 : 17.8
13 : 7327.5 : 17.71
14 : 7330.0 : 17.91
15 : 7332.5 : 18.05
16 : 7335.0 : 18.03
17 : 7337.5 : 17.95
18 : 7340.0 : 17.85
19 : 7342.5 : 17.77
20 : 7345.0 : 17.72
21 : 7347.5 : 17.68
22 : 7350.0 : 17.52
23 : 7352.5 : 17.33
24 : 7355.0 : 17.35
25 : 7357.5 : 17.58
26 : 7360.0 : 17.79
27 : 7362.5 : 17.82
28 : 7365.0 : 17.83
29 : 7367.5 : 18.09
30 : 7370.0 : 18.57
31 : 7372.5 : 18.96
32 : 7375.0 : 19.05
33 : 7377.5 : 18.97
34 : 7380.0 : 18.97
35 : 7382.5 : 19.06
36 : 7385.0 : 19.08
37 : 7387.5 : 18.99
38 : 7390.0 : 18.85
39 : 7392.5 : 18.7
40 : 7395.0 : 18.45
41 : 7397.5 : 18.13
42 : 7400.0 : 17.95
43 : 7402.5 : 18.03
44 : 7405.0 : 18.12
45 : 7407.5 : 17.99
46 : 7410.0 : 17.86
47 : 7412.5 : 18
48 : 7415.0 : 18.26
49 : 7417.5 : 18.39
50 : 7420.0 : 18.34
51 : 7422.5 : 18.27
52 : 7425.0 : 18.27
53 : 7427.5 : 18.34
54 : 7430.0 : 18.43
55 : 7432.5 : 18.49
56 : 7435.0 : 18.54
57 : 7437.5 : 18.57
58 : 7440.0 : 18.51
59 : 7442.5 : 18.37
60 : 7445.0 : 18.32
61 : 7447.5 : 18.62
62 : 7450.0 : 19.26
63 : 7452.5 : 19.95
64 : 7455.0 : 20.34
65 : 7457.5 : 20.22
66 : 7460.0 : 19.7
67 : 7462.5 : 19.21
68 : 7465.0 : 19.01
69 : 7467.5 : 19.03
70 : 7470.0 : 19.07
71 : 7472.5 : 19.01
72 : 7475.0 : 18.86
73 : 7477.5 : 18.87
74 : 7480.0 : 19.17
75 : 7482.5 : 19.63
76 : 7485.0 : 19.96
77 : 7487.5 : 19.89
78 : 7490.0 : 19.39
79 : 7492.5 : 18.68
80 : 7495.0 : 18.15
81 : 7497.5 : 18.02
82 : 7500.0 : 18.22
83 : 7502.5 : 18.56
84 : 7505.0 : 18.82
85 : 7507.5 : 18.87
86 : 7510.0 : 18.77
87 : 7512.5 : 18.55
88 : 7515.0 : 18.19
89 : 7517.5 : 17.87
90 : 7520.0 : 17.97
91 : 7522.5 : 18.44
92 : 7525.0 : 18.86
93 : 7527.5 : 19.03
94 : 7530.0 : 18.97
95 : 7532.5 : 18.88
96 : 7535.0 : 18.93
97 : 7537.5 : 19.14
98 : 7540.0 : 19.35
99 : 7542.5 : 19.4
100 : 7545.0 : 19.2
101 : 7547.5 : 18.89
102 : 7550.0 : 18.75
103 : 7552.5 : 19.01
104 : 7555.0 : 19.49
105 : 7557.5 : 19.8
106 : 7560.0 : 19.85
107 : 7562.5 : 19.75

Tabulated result 1.3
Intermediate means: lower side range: 18.1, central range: 18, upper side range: 19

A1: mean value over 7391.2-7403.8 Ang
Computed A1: 18.3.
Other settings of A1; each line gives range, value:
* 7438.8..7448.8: 18.5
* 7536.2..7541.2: 19.2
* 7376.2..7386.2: 19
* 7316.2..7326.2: 18.8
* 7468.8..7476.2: 19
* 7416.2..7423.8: 18.3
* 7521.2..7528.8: 18.8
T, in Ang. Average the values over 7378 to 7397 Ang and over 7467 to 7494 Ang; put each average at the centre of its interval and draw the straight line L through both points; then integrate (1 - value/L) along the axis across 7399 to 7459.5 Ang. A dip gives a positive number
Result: 1.41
